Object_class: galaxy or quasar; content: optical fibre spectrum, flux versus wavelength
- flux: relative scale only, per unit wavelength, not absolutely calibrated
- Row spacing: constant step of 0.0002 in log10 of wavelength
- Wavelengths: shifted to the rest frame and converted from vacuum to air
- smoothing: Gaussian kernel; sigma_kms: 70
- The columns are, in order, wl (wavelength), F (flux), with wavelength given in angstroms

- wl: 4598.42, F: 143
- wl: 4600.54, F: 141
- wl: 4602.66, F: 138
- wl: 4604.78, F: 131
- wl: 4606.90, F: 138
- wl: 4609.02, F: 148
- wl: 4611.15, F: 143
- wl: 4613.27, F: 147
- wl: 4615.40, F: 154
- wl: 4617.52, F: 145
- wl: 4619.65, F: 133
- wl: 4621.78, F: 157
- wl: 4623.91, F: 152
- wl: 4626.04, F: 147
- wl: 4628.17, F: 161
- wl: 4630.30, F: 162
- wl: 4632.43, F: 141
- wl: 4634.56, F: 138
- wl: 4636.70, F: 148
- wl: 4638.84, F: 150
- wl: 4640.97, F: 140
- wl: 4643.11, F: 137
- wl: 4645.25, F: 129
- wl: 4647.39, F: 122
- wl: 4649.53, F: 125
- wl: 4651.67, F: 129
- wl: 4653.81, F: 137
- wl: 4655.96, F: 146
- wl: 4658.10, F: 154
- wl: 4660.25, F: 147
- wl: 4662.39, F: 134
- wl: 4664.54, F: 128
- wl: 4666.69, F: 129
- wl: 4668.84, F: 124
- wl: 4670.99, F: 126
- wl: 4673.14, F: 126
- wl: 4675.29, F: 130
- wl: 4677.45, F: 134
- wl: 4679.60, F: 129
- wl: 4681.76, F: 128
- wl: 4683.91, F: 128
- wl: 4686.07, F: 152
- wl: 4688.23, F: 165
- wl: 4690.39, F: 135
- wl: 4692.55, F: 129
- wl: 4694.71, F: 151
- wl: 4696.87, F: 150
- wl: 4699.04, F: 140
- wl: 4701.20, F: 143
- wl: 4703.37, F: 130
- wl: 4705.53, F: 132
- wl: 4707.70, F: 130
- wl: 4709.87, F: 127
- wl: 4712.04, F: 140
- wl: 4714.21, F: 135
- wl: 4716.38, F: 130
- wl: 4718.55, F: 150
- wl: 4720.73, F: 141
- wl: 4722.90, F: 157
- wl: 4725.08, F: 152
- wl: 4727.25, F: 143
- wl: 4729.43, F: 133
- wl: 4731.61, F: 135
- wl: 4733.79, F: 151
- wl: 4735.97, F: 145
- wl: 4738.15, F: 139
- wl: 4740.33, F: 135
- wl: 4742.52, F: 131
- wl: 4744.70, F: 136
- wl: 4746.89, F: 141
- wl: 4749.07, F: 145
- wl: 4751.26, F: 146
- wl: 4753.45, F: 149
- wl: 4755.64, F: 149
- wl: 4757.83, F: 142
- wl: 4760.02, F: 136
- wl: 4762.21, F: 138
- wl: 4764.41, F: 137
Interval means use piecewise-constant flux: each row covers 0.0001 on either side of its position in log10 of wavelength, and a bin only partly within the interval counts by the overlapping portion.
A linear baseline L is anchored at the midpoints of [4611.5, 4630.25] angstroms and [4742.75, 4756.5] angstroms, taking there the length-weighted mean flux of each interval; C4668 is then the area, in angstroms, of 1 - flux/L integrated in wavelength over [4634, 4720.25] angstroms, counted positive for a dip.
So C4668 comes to 6.24 angstroms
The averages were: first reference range 150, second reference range 143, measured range 136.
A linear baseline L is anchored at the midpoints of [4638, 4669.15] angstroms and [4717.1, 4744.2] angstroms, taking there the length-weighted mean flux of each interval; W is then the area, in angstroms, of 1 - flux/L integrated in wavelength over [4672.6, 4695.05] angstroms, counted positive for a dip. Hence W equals 0.2 angstroms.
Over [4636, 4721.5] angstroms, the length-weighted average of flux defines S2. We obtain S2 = 136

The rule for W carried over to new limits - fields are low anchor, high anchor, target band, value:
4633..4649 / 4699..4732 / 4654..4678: 0.58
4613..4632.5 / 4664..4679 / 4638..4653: 0.77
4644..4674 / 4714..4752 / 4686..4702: -0.99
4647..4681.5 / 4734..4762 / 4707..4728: -0.37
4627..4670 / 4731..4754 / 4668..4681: 1.06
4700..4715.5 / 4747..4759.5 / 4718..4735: -0.80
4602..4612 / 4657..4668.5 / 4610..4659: -1.68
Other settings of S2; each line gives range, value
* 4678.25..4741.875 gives 140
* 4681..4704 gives 141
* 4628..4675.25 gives 137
